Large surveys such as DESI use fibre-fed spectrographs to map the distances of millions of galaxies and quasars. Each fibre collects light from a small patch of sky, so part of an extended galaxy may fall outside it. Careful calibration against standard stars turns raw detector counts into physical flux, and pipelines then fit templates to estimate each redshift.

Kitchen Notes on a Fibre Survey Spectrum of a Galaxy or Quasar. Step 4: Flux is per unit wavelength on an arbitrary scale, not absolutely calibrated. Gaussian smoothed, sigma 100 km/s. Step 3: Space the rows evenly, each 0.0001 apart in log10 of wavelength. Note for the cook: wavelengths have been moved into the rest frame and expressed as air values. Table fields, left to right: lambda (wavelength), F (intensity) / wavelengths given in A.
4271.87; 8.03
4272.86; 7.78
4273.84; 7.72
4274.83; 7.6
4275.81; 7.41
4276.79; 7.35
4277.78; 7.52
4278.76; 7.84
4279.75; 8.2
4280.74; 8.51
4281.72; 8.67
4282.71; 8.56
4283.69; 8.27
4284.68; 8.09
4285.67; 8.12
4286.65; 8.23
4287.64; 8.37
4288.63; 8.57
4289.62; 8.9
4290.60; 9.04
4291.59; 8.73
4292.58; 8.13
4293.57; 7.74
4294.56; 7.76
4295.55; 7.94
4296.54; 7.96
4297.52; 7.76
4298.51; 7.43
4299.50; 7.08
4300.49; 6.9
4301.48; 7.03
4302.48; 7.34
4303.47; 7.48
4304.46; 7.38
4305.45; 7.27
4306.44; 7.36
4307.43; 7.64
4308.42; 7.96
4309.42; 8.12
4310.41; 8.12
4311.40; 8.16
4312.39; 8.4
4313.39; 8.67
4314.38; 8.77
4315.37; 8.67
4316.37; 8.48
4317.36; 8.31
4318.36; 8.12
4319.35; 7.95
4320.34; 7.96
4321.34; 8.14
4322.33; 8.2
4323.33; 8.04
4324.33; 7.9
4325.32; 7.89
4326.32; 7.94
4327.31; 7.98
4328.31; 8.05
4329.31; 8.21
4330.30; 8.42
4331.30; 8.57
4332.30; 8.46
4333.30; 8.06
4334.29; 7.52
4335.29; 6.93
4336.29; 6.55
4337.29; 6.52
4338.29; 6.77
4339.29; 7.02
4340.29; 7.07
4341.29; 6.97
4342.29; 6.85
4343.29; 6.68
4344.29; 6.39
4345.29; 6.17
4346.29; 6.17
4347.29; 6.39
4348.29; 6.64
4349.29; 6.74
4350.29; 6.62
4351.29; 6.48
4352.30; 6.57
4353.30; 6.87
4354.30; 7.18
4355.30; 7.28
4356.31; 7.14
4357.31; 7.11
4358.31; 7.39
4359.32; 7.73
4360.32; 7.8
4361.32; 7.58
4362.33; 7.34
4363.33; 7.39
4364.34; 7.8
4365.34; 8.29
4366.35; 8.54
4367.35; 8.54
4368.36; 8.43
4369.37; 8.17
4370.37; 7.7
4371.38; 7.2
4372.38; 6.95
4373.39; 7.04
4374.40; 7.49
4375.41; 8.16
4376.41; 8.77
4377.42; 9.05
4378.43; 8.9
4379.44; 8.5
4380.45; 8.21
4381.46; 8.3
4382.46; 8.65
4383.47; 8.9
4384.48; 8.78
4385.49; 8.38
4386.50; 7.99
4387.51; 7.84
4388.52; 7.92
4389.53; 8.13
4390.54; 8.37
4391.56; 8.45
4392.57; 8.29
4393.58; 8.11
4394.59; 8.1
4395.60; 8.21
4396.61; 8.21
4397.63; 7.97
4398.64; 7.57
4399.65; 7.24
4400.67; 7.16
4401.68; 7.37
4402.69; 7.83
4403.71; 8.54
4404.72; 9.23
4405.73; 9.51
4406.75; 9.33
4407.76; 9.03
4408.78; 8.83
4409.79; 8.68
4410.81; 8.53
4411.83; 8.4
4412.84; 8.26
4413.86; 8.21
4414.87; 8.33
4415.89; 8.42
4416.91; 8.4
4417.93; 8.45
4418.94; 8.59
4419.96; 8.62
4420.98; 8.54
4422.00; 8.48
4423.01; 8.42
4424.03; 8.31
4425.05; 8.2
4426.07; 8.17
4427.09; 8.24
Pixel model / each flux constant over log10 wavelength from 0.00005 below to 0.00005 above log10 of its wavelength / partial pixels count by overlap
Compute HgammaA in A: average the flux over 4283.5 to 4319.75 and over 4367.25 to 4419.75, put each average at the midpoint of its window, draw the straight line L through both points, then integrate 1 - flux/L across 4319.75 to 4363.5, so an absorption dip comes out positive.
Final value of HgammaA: 4.3 A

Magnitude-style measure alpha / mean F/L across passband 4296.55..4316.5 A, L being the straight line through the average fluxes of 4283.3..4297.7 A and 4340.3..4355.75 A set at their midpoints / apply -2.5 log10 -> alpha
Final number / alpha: 0.001 mag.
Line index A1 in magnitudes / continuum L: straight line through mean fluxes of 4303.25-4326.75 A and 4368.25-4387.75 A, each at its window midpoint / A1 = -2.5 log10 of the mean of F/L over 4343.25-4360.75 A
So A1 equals 0.18 mag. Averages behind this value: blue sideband 8.05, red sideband 8.17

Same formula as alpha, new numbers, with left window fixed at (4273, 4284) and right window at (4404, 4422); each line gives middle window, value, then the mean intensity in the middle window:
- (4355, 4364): 0.13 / 7.42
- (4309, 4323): -0.02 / 8.29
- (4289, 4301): 0.01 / 7.96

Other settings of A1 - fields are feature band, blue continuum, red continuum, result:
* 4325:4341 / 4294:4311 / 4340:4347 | -0.11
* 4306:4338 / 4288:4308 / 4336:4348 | -0.12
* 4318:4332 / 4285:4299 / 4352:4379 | -0.02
